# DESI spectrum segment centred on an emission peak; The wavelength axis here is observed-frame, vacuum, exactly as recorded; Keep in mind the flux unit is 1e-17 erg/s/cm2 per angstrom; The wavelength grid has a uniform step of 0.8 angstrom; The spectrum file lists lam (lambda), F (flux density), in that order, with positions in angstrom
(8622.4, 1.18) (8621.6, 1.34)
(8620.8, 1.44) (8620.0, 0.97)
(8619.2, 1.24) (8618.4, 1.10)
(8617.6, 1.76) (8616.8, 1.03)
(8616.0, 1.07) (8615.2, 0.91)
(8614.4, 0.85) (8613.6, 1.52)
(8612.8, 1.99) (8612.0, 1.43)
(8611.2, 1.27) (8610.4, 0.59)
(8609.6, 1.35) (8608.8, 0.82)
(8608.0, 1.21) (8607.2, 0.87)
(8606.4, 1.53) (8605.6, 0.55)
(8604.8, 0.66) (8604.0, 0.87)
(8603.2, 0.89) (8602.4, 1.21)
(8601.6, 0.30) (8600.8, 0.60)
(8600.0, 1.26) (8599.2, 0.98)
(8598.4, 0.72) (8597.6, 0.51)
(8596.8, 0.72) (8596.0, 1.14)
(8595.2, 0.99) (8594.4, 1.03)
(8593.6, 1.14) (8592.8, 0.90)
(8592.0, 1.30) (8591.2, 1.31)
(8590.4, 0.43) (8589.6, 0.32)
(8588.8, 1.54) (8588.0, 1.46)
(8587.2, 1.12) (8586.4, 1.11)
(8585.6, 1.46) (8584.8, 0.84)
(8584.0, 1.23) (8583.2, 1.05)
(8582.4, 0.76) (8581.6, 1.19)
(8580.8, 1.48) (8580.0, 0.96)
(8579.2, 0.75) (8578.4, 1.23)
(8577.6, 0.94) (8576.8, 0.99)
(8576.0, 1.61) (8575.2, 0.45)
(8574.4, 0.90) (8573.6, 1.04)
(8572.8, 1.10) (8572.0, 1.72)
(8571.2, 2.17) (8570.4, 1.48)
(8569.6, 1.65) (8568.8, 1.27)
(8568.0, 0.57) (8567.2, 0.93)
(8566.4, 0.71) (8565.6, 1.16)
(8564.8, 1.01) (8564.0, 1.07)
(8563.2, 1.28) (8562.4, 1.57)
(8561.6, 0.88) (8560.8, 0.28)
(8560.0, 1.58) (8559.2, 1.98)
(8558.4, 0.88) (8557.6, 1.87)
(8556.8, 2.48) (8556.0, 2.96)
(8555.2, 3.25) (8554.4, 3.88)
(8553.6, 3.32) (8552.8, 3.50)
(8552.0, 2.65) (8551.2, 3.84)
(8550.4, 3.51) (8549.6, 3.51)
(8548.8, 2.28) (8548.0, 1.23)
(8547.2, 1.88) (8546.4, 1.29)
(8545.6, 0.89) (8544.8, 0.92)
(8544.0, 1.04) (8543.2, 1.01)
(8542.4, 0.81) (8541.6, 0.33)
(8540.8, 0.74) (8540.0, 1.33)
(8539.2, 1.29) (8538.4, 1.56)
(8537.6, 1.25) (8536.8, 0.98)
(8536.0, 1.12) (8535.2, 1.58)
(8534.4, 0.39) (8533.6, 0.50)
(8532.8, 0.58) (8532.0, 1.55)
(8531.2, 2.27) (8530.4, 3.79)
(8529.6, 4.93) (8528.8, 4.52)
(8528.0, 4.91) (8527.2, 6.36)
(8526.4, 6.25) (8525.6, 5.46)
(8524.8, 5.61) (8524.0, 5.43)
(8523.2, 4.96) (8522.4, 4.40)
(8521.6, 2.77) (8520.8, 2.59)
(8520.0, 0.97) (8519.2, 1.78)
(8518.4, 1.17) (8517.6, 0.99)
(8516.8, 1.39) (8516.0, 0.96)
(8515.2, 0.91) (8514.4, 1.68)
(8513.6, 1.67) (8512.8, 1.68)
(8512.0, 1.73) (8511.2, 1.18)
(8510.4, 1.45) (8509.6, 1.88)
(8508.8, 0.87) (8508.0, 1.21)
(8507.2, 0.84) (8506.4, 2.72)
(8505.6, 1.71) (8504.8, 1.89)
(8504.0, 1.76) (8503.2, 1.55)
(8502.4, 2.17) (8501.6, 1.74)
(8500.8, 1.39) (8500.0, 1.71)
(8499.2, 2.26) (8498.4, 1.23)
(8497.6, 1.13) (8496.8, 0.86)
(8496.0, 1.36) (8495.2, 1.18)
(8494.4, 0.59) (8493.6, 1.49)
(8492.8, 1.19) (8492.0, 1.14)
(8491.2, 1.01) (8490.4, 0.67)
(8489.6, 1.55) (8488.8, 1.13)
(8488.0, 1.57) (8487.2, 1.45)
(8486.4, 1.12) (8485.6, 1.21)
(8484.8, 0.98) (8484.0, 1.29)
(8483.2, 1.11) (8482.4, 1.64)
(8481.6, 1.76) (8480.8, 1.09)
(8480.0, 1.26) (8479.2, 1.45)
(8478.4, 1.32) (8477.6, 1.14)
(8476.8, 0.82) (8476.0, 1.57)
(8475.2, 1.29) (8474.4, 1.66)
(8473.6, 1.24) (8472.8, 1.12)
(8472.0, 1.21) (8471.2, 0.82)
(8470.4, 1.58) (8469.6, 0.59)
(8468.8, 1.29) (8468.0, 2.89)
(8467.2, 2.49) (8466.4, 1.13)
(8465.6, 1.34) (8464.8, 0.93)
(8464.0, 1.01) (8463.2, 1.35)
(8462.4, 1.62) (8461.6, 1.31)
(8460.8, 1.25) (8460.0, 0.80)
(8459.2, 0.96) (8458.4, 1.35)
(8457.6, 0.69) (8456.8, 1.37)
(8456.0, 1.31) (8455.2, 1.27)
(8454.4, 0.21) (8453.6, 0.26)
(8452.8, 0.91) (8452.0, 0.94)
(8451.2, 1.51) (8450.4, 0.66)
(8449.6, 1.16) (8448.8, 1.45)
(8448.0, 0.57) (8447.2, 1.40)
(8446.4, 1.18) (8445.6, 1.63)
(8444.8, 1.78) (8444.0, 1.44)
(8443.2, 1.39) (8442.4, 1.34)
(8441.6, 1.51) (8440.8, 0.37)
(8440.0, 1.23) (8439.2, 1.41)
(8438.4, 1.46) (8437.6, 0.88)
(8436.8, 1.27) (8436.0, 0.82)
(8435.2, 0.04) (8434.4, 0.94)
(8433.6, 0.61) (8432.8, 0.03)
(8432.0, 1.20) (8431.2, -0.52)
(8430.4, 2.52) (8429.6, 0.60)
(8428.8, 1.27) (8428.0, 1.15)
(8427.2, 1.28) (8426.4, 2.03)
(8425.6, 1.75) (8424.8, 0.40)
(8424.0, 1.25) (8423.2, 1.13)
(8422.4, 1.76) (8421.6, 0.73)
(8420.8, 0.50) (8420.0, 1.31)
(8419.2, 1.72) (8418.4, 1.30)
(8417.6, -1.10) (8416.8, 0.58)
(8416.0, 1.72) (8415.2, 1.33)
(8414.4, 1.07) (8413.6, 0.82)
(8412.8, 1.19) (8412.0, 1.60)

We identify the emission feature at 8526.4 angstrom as H-alpha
